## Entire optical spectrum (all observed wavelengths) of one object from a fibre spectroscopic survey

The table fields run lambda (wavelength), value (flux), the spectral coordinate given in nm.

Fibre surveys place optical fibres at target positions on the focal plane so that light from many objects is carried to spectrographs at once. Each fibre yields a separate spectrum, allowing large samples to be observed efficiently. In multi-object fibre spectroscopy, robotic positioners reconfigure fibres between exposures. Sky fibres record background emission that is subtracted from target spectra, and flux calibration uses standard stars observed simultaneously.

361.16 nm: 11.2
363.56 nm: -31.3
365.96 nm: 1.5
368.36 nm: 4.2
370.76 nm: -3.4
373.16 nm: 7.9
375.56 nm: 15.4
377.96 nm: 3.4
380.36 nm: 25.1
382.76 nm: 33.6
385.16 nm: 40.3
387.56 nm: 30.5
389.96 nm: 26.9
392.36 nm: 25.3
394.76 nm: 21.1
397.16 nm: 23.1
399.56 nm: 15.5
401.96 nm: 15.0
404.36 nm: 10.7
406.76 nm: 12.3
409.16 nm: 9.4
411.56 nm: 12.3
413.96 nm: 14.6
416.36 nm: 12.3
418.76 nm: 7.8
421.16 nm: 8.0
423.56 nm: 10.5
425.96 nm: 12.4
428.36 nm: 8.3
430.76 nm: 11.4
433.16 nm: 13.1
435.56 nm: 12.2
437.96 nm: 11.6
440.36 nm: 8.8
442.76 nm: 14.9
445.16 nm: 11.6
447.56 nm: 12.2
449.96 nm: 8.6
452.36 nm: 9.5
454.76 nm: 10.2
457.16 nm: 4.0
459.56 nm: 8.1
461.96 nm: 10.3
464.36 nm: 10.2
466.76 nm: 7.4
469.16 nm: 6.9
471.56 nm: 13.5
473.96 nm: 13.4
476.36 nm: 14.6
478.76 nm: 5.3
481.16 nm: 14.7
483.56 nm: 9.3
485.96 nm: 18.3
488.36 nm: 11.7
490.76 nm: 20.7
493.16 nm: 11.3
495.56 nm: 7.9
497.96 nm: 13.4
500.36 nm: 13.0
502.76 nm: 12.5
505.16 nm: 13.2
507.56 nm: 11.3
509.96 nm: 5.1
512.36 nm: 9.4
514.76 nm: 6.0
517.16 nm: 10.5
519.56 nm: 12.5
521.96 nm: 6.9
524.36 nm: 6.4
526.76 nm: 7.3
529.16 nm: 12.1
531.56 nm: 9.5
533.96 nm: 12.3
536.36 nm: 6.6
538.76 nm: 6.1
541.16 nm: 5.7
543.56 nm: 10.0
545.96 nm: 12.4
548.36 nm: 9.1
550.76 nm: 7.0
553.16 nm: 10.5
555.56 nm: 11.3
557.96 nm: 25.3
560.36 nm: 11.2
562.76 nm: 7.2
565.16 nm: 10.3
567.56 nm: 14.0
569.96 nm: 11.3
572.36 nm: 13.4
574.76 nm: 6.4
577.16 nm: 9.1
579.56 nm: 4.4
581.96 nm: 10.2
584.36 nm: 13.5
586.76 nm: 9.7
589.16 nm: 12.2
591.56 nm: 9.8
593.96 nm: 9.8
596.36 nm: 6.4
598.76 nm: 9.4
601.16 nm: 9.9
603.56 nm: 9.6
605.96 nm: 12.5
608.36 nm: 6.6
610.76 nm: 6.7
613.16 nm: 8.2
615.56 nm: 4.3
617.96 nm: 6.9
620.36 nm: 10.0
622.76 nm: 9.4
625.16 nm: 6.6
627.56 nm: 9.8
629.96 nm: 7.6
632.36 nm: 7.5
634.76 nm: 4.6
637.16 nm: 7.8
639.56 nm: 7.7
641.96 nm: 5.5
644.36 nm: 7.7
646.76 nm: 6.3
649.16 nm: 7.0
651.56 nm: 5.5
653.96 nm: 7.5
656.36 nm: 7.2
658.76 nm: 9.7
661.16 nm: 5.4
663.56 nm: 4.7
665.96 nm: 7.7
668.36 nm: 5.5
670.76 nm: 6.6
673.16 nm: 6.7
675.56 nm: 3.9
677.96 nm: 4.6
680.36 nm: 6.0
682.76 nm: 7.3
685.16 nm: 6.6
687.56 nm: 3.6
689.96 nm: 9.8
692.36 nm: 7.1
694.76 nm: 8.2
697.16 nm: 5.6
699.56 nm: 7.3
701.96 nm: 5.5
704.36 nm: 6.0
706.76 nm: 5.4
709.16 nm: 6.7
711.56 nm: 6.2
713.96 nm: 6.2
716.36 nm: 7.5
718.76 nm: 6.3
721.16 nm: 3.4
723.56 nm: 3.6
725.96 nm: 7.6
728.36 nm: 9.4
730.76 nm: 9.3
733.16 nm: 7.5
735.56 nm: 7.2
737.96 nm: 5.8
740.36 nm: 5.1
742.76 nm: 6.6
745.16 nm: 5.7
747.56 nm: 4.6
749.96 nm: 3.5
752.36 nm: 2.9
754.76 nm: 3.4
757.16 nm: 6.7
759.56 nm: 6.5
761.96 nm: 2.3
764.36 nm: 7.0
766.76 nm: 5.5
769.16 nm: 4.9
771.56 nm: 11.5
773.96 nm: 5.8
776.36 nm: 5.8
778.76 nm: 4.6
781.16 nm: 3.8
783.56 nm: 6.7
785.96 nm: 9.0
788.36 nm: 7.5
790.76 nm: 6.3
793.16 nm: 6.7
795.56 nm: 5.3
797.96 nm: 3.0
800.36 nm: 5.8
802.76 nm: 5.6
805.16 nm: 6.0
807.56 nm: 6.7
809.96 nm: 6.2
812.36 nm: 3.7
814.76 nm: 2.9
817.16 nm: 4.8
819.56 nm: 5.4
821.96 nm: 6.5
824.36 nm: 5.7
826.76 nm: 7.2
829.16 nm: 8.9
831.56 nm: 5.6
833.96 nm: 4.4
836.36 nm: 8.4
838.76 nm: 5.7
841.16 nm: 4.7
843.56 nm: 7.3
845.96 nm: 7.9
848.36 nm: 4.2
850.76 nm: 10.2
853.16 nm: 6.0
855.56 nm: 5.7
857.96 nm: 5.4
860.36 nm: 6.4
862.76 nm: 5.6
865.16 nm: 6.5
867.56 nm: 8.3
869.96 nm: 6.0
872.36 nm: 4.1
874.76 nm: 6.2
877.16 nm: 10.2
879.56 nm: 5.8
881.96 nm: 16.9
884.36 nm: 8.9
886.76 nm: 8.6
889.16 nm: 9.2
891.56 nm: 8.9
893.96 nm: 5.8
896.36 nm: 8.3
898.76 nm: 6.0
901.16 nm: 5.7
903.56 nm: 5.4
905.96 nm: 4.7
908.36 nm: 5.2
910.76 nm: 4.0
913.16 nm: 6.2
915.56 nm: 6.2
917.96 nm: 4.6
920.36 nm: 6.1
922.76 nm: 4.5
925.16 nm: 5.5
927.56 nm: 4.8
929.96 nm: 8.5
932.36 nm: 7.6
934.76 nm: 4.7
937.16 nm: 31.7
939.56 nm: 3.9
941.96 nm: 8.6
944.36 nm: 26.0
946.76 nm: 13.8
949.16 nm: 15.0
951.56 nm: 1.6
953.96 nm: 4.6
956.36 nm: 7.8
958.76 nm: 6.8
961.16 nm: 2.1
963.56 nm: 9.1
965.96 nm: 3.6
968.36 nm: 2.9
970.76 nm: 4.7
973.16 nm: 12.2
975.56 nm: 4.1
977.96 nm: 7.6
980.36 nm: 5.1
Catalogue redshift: 2.17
